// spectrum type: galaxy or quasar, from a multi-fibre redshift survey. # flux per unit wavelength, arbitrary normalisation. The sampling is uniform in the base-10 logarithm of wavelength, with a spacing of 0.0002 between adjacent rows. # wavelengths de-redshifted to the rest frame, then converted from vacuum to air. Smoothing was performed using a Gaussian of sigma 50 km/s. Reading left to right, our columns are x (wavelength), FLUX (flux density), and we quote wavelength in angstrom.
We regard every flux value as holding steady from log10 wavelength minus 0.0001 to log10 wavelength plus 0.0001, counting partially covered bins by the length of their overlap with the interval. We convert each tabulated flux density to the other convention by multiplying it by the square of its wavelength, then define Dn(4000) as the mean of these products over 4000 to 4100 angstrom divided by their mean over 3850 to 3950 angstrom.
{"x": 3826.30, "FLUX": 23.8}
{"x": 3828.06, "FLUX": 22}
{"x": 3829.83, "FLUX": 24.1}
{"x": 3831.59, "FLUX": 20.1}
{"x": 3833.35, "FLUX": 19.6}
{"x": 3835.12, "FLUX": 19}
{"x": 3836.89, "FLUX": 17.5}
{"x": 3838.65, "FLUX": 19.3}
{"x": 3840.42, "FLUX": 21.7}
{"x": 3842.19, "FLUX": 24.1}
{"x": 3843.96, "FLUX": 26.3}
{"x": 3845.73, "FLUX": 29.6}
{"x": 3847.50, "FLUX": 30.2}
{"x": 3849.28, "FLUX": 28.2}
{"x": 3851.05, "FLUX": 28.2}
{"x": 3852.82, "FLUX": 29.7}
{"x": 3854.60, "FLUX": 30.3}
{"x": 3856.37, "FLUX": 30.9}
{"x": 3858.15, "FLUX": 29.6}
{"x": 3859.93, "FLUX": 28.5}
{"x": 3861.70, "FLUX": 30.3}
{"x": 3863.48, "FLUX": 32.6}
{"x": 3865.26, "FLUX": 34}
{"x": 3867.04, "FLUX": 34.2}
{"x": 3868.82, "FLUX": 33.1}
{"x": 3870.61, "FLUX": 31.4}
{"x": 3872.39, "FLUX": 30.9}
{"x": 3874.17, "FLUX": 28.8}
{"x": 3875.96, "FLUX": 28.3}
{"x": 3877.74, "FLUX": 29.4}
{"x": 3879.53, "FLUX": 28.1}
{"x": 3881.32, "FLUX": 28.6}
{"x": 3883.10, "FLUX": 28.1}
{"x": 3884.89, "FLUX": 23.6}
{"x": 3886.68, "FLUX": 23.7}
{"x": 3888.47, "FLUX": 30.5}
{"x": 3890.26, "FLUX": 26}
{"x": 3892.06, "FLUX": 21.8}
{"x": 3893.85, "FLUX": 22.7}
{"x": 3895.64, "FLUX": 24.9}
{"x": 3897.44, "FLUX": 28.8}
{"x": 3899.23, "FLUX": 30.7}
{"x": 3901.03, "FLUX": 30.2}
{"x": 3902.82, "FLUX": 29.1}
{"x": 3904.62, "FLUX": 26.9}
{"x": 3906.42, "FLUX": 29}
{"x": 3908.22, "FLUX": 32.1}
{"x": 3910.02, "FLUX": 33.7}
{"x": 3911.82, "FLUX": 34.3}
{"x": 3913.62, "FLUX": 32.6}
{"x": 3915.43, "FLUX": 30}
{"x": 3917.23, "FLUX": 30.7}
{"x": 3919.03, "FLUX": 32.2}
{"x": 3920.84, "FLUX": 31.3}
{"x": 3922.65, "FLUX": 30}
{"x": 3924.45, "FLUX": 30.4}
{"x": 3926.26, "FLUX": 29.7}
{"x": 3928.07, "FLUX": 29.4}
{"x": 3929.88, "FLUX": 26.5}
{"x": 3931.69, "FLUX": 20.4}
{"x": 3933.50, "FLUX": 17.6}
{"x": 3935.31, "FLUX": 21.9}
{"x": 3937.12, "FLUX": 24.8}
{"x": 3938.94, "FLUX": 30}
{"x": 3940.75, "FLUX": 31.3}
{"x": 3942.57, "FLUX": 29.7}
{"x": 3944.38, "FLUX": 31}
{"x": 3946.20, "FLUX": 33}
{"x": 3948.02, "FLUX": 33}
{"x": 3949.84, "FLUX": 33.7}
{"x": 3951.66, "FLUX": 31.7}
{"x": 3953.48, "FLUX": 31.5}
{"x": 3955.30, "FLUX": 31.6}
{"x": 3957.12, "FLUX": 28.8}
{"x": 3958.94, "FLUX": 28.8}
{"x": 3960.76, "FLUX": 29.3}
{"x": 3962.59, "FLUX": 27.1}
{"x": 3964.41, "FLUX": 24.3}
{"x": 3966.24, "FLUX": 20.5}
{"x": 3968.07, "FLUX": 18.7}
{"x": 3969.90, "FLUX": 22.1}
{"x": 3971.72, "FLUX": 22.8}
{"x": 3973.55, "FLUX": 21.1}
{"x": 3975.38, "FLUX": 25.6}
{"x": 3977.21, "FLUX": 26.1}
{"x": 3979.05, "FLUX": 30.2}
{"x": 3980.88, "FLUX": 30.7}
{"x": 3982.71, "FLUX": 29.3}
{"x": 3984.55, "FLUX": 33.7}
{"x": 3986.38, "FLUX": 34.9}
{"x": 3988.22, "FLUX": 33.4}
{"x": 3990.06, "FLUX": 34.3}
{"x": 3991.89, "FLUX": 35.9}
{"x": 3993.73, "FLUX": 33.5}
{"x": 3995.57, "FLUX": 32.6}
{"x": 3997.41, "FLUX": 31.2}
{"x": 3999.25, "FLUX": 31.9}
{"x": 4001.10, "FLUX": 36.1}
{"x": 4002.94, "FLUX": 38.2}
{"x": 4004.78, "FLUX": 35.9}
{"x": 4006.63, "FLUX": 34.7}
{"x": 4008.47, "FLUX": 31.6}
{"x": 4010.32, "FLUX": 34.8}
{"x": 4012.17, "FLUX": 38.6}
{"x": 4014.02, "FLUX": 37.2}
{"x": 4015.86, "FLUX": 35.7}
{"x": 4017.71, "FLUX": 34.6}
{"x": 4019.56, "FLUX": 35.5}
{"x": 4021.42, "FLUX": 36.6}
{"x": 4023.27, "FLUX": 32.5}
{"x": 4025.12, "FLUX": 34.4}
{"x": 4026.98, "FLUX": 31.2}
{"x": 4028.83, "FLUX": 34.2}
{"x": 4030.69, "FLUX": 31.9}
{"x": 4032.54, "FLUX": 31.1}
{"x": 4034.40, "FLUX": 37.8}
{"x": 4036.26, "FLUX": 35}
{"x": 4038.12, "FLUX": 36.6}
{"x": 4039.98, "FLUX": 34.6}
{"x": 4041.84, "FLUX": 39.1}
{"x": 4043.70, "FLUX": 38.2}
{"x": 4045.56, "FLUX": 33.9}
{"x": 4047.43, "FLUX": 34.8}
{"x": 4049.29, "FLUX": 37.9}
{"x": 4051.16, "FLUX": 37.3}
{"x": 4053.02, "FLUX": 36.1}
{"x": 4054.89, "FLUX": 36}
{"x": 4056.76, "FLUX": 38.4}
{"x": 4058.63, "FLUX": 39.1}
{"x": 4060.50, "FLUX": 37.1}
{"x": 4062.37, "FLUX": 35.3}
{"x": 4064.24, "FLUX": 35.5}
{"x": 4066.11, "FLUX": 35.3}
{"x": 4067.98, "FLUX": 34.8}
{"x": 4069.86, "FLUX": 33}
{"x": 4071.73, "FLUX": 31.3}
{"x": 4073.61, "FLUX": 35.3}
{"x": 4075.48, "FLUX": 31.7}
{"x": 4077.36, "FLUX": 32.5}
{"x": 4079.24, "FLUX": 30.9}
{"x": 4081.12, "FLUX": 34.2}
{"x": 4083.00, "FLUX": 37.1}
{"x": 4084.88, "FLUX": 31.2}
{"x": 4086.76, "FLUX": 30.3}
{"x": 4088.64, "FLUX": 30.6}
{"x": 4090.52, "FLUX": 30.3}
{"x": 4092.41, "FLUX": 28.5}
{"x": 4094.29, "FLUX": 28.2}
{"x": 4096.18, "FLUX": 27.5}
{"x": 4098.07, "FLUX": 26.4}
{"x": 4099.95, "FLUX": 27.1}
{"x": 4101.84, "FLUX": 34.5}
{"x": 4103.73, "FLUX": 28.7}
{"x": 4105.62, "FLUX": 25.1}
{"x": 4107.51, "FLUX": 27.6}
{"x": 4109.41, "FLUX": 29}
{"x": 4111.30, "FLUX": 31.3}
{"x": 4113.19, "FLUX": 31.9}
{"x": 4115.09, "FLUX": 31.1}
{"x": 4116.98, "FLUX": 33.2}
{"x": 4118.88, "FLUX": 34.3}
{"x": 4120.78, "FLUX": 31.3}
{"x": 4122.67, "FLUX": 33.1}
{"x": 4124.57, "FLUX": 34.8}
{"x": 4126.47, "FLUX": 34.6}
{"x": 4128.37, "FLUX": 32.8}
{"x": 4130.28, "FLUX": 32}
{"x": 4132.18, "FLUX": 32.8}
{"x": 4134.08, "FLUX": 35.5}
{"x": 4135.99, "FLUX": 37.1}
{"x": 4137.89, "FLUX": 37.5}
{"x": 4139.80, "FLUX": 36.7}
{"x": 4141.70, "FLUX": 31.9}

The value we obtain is 1.3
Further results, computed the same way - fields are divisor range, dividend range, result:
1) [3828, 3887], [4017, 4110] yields 1.35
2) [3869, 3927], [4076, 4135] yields 1.19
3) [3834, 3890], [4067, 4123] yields 1.25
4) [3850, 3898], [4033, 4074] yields 1.37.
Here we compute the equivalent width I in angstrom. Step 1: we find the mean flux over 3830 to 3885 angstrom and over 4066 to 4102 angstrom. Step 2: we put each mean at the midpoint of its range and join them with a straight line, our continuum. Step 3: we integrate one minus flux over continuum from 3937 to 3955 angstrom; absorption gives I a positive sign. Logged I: -1.4 angstrom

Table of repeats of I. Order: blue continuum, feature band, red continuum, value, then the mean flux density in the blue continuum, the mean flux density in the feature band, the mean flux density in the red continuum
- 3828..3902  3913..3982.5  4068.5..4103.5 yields 1.9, 27.2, 27.9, 31.1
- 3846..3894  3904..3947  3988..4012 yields 3.0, 29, 29.1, 34.3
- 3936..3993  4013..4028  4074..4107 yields -2.6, 29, 34.7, 30.3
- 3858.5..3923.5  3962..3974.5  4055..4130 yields 3.4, 29.5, 22.3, 32.2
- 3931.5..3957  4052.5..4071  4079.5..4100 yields -3.7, 28.9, 36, 30.3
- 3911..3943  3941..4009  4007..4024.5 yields 4.0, 28.4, 30.2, 35.2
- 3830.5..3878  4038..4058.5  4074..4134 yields -4.3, 27.6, 36.7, 31.2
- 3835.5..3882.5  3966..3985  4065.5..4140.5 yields 2.9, 28.5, 25.5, 32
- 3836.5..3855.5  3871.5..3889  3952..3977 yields -1.3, 26.2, 28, 25.7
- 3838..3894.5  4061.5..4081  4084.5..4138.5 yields -1.8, 28.3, 33.6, 31.3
